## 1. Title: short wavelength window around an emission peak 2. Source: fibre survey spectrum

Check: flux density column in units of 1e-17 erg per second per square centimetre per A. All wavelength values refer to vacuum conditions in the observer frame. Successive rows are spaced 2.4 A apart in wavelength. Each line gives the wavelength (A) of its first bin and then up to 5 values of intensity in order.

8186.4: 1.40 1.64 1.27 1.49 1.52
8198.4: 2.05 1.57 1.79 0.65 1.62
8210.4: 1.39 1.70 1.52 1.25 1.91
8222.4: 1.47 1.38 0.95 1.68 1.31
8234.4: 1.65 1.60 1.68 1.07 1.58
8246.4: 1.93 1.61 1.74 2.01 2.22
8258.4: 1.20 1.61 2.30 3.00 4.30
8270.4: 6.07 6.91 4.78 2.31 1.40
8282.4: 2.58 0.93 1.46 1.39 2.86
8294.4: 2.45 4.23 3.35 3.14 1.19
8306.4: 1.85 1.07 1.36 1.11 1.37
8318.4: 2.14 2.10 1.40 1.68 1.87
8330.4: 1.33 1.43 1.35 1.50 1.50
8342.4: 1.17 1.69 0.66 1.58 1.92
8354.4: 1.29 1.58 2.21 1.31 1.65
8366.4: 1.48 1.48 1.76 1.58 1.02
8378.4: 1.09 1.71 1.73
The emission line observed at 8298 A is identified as [N II]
